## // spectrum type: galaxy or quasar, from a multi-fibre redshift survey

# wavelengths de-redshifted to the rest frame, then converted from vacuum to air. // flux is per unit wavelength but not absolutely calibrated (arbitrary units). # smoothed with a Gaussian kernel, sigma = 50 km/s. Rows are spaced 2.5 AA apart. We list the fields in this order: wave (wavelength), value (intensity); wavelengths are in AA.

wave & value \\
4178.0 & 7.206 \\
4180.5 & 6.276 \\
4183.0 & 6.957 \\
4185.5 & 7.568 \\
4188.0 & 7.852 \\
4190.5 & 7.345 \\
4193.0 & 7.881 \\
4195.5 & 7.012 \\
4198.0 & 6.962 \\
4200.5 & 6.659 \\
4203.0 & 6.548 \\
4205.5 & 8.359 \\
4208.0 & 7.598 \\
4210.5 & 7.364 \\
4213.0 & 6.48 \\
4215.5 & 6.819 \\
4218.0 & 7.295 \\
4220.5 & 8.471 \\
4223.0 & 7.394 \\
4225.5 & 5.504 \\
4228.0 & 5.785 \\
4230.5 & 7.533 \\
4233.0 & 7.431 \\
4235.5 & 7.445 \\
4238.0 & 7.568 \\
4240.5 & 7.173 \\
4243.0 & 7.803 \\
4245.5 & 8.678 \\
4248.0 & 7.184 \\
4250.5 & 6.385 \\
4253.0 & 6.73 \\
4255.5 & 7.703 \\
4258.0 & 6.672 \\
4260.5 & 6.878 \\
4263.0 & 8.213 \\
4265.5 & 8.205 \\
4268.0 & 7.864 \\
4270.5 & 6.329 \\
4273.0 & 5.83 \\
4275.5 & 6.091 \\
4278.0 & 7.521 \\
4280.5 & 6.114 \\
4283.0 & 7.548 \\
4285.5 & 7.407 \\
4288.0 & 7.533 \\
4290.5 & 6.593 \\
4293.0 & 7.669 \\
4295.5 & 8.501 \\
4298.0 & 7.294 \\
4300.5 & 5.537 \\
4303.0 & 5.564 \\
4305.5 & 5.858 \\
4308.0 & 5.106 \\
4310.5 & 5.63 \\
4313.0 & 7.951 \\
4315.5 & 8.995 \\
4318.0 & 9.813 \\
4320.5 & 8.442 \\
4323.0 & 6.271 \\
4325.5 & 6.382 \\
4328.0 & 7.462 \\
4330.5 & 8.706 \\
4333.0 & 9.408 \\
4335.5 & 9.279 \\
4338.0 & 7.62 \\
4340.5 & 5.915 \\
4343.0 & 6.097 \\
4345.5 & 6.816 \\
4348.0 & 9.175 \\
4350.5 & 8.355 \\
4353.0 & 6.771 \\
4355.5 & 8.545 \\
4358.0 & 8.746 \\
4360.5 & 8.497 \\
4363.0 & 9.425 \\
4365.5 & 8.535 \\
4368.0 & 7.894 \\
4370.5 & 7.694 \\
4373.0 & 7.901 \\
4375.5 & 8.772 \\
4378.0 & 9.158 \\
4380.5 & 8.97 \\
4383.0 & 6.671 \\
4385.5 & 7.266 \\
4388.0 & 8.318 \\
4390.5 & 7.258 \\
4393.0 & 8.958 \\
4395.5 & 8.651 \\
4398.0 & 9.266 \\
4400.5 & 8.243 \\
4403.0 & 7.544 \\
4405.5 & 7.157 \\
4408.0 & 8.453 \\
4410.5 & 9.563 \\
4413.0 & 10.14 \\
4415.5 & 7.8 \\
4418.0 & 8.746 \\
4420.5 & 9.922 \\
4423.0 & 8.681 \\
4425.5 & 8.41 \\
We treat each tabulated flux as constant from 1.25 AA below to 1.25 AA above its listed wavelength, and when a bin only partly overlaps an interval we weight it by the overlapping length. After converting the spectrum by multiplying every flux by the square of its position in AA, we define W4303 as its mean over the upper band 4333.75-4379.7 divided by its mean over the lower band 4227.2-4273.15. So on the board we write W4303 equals 1.17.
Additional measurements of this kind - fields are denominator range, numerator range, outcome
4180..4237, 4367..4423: 1.28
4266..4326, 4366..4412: 1.22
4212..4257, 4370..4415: 1.25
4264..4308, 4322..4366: 1.18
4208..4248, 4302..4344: 1.06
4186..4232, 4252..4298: 1.04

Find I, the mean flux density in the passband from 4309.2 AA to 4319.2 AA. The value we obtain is 8.07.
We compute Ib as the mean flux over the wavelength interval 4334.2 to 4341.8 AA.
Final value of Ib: 7.61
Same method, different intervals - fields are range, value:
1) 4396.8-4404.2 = 8.35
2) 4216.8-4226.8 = 7.16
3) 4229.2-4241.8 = 7.42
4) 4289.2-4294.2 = 7.13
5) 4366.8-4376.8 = 8.07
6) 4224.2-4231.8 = 6.29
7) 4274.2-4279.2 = 6.79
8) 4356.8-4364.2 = 8.89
